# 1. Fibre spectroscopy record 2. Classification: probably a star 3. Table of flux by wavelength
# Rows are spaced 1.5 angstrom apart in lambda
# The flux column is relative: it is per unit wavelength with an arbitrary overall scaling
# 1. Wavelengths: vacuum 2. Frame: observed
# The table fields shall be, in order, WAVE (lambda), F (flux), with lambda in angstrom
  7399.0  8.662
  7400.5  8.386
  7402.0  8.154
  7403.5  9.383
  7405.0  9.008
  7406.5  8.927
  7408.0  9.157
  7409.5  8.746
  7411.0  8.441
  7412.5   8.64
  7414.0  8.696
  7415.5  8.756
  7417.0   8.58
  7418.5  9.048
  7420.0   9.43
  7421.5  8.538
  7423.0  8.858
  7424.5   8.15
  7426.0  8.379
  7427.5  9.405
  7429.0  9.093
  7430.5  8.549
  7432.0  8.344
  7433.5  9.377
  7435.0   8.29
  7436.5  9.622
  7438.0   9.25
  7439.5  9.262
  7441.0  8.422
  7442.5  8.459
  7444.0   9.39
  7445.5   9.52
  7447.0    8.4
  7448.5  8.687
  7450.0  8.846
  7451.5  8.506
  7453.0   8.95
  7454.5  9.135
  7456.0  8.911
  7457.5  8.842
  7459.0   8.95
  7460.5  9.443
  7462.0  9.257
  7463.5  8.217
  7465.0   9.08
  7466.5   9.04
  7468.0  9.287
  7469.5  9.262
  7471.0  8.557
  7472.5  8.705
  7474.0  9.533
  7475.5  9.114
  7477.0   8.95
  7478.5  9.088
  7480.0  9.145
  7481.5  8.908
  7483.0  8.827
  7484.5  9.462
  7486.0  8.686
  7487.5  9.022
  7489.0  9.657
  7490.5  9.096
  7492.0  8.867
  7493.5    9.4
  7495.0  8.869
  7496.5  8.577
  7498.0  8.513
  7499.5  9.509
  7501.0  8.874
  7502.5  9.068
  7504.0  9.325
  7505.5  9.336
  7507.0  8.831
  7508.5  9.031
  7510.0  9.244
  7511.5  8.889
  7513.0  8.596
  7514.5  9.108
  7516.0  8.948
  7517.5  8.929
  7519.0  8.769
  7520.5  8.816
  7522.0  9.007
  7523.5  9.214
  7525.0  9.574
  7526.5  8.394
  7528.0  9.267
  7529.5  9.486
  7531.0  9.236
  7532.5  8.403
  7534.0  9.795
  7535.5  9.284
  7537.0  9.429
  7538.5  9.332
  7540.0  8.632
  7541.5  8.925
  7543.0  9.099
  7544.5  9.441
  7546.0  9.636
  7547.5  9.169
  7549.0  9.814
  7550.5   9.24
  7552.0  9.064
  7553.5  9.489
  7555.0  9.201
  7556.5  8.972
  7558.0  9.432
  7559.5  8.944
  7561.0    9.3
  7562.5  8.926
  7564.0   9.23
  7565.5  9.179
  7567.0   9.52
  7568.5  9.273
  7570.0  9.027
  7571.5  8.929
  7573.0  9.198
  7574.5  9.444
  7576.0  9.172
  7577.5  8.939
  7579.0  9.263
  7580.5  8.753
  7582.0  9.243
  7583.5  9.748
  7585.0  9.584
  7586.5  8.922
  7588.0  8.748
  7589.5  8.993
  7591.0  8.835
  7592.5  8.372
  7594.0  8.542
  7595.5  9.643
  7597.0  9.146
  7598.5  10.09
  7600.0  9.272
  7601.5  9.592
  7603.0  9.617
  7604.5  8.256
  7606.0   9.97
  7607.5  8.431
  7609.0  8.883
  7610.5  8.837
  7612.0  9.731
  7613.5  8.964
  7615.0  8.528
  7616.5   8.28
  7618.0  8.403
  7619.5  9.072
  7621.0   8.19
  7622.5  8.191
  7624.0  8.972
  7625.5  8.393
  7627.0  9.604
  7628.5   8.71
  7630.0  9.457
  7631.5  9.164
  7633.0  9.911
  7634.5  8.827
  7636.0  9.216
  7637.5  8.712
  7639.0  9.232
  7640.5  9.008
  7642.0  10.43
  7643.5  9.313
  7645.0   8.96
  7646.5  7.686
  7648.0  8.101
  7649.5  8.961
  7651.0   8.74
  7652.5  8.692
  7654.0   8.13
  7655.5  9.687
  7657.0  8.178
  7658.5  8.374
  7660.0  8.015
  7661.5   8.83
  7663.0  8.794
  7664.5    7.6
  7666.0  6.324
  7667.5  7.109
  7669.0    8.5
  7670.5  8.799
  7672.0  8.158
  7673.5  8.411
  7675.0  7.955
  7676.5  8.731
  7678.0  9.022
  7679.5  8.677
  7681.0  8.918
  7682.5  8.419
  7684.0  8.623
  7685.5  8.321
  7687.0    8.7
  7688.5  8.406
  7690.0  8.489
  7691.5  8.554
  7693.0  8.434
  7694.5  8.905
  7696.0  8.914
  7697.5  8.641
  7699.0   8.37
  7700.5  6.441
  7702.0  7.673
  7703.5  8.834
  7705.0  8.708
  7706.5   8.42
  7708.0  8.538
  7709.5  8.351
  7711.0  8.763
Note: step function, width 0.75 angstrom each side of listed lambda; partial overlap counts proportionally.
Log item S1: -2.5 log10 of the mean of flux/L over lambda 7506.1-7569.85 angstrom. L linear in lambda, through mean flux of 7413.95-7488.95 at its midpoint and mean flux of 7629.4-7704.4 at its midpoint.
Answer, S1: -0.04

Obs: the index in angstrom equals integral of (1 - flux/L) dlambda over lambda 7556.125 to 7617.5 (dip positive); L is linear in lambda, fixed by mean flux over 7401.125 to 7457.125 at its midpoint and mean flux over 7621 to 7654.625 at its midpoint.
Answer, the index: -1.49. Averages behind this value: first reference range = 8.85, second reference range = 8.91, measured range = 9.11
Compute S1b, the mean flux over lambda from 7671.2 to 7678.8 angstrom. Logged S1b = 8.46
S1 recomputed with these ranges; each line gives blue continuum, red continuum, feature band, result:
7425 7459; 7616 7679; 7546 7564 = -0.060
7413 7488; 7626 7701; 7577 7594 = -0.036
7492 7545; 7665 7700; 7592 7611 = -0.051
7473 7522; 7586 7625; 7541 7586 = -0.032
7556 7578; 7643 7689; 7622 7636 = -0.043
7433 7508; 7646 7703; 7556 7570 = -0.058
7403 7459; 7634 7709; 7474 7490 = -0.039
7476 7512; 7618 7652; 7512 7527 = 0.010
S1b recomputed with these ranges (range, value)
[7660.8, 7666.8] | 7.87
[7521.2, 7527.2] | 9.05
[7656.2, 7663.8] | 8.44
